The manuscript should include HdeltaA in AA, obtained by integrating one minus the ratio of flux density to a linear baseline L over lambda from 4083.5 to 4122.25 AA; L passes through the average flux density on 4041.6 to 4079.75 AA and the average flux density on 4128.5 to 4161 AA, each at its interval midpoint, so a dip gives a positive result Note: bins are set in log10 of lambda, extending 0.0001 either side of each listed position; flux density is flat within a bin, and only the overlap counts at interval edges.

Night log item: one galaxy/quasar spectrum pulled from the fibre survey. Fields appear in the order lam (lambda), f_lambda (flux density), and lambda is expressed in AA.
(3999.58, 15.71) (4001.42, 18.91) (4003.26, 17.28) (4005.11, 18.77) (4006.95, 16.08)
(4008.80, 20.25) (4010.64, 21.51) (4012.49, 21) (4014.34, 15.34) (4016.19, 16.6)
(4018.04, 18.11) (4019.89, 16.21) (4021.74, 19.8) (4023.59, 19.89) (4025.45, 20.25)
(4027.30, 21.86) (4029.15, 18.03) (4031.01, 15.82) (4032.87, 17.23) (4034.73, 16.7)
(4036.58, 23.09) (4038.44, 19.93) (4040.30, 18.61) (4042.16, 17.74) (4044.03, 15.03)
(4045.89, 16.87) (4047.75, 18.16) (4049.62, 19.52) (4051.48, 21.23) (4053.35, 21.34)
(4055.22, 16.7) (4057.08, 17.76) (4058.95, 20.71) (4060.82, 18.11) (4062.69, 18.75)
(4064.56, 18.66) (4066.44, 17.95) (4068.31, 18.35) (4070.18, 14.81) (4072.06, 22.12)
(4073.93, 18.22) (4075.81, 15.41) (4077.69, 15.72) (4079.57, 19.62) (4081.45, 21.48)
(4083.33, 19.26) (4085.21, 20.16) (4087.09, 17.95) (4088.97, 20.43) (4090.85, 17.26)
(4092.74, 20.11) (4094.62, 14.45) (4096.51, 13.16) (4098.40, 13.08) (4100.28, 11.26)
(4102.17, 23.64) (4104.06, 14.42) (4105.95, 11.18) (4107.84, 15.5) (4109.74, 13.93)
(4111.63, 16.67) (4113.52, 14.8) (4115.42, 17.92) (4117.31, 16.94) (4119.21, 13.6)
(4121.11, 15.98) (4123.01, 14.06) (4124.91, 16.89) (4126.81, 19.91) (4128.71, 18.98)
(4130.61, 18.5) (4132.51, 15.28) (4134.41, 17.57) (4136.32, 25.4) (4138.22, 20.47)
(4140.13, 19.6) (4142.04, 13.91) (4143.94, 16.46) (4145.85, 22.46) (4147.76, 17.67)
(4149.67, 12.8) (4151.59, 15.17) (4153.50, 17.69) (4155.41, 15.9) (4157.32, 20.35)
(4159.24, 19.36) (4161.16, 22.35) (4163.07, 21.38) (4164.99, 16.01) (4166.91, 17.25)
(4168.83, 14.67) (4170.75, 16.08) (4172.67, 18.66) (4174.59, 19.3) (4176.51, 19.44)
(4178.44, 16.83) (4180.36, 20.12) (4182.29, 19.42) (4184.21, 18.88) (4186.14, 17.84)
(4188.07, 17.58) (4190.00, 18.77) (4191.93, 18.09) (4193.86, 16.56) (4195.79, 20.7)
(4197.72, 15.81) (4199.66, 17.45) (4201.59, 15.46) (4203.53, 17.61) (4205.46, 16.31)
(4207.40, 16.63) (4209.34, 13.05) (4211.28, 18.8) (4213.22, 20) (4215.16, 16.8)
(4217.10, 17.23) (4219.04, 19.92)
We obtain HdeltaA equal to 4.3 AA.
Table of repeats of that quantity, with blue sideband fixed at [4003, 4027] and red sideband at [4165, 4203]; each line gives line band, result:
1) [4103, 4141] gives 2.5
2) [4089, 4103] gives 1.5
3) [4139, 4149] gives 0.0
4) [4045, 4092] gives -0.7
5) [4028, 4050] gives 0.6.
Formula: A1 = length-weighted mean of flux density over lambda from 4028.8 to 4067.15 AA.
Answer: 18.5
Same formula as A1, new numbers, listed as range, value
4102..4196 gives 17.6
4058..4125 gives 17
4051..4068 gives 18.9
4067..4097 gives 18.1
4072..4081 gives 18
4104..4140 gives 16.9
